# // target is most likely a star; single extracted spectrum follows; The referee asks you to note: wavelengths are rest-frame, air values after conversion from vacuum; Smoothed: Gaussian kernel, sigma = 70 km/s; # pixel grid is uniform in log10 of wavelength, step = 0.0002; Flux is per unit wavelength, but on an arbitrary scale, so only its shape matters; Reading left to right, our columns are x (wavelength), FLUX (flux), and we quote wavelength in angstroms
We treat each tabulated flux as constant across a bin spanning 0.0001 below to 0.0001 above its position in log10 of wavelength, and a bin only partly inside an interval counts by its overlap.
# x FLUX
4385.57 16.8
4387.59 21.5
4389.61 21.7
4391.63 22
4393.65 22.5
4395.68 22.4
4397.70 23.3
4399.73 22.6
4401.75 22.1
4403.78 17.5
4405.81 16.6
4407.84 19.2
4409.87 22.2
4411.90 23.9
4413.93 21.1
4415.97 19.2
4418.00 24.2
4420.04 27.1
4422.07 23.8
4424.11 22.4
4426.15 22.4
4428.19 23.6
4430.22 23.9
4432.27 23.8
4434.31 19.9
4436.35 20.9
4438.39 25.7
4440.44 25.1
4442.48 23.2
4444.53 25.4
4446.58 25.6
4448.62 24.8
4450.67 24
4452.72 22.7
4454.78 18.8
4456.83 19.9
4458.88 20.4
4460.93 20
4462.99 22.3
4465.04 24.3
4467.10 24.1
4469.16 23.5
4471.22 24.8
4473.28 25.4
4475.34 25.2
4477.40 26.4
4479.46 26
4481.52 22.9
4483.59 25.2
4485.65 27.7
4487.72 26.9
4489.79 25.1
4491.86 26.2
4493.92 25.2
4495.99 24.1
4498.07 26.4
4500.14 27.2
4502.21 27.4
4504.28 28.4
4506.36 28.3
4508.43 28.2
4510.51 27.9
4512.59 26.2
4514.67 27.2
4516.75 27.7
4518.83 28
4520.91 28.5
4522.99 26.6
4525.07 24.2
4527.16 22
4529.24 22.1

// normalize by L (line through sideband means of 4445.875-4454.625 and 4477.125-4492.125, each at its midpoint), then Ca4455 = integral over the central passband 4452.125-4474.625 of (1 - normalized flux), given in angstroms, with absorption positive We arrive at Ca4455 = 1.9 angstroms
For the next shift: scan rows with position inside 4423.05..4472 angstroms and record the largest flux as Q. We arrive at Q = 25.7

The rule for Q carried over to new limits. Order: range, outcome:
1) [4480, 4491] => 27.7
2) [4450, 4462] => 24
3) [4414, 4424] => 27.1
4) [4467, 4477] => 25.4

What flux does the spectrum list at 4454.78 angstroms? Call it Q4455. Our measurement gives 18.8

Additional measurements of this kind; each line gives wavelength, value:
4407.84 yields 19.2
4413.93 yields 21.1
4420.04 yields 27.1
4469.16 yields 23.5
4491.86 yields 26.2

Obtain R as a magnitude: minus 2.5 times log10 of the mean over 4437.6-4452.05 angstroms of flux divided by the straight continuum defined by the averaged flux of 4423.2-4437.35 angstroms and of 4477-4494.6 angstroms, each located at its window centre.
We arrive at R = -0.07 mag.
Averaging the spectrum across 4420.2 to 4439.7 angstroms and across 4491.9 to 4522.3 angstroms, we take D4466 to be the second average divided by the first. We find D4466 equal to 1.2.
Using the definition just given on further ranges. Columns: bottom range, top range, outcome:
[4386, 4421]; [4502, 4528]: 1.25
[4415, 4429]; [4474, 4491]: 1.10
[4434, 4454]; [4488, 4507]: 1.11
